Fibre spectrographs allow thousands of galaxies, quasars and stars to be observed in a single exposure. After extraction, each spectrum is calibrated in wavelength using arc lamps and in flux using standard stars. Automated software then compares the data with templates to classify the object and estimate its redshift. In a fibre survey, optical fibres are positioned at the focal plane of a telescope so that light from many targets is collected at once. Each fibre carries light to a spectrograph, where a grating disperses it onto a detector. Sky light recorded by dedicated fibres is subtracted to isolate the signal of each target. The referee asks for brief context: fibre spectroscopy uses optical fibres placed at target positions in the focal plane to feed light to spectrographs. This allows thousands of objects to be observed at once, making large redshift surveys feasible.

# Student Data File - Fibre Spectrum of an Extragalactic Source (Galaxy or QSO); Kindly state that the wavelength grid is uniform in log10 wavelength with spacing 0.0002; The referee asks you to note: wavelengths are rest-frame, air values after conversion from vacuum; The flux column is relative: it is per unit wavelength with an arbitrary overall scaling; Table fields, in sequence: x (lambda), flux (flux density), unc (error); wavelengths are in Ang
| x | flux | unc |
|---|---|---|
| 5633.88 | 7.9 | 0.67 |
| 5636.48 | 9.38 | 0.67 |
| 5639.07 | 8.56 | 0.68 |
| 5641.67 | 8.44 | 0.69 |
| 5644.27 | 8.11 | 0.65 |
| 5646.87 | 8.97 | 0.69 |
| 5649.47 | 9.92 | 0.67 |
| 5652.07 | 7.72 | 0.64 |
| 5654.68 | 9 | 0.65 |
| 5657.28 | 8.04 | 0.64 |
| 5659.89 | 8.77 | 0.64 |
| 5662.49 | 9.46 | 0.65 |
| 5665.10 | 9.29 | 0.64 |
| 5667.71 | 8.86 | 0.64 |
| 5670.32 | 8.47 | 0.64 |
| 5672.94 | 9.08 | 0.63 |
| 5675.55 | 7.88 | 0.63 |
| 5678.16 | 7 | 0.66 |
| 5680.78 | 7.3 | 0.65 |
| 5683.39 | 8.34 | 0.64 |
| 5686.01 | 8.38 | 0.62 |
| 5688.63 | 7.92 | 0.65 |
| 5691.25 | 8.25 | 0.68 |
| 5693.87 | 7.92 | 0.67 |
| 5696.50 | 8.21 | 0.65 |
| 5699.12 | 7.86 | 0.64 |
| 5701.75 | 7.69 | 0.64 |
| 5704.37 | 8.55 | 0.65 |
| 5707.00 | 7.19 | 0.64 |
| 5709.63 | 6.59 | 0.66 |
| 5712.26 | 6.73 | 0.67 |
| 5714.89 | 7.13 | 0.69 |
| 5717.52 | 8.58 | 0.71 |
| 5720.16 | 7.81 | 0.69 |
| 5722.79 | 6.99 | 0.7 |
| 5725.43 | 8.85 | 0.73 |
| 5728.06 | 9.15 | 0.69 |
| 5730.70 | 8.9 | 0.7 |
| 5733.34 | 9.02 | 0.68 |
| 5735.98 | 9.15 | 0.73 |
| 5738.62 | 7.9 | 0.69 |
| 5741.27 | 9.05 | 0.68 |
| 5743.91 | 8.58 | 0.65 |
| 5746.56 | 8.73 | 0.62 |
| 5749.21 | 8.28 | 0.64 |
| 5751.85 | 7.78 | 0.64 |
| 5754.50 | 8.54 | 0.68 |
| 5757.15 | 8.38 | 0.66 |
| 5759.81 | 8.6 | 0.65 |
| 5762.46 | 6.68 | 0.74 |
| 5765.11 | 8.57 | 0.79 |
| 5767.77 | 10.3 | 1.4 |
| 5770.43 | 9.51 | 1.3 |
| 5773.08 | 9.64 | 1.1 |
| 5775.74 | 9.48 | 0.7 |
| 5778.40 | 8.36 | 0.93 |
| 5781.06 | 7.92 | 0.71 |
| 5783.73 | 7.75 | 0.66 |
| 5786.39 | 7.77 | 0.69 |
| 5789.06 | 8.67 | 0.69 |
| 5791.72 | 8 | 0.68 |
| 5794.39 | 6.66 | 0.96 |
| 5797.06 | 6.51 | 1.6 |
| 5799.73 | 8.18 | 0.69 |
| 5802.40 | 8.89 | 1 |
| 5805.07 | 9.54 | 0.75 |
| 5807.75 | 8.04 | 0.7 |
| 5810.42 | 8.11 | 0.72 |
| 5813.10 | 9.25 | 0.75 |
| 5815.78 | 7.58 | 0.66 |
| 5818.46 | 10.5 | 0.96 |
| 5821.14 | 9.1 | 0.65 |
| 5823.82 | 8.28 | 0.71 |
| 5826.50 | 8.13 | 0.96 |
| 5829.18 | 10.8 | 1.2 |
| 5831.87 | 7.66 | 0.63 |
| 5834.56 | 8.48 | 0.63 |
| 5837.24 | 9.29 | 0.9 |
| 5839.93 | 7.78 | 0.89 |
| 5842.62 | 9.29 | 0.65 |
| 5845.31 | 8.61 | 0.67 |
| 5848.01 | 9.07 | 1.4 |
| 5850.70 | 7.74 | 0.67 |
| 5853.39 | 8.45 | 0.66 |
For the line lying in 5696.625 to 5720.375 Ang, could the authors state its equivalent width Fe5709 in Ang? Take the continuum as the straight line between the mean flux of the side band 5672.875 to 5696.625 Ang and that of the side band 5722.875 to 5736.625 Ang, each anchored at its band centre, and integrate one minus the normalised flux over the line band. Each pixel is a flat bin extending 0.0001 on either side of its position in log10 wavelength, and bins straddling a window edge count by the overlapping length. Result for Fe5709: 2.3 Ang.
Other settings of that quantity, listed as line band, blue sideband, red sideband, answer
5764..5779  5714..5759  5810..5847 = -1.4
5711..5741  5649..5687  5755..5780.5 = 1.5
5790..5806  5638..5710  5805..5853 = 1.3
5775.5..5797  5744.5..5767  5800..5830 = 1.6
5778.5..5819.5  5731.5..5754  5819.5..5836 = 2.3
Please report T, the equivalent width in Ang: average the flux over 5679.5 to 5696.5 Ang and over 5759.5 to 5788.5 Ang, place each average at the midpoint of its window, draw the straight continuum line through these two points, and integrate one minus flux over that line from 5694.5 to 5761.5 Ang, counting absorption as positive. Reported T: 1.13 Ang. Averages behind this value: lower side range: 8.03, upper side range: 8.6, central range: 8.16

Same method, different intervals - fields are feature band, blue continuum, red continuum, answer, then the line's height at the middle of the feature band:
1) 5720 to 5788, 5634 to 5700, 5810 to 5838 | 0.99 Ang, 8.67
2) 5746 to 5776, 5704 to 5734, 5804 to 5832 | -1.30 Ang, 8.32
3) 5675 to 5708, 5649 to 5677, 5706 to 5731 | 1.34 Ang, 8.23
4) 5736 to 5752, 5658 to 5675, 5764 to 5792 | 0.56 Ang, 8.8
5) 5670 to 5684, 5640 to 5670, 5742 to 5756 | 1.16 Ang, 8.68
